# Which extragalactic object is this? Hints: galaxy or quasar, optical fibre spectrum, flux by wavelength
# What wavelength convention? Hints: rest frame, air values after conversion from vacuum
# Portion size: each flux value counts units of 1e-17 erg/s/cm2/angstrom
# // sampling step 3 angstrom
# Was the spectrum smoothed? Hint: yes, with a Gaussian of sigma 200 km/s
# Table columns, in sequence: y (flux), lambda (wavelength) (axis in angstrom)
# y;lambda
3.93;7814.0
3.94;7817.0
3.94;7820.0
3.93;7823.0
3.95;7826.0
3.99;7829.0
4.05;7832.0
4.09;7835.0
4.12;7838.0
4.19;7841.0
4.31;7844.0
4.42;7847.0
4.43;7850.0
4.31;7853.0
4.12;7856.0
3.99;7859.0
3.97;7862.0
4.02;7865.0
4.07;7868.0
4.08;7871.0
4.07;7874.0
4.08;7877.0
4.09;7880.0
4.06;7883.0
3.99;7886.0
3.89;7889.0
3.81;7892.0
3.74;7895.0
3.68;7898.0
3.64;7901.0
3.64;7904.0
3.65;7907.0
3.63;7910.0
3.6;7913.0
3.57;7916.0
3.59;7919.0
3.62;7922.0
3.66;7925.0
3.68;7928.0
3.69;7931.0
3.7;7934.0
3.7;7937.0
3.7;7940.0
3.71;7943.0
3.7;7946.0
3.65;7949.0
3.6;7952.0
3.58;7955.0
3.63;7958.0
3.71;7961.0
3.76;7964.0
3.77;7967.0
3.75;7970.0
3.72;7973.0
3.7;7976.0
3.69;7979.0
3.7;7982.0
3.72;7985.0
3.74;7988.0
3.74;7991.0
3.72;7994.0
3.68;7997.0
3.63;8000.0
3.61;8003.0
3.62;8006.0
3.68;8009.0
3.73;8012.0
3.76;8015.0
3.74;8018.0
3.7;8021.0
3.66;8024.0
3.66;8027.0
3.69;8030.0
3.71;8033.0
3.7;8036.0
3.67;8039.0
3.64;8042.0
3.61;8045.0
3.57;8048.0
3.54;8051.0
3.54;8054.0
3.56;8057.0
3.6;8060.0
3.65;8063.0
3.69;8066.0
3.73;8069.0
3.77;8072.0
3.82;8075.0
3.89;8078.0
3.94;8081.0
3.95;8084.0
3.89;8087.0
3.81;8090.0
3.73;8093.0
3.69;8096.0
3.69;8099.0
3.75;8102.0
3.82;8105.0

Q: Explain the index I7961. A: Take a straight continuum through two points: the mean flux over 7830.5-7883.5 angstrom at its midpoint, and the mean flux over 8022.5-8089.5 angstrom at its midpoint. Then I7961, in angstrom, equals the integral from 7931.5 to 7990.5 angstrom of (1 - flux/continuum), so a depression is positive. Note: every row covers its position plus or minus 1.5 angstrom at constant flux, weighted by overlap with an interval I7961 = 3.2 angstrom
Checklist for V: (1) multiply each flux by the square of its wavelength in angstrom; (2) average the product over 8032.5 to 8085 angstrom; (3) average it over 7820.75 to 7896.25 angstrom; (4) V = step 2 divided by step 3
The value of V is 1.0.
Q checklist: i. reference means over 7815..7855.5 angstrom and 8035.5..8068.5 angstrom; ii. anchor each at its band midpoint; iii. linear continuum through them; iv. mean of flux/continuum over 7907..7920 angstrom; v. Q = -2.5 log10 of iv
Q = 0.10 mag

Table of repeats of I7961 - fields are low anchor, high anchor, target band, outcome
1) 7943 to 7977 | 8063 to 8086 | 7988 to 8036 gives 0.72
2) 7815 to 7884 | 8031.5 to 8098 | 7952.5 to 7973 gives 1.04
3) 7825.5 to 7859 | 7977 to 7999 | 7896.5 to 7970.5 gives 4.20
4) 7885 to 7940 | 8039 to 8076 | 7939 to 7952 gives 0.00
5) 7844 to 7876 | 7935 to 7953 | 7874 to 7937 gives 2.28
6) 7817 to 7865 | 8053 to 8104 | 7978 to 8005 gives 1.33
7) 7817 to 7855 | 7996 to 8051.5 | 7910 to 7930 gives 1.54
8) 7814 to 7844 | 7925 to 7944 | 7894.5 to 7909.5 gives 0.53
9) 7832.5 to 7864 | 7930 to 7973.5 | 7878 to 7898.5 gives 0.45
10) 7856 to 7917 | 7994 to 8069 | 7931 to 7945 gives 0.35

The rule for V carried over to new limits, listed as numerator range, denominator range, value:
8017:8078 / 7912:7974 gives 1.03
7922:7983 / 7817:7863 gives 0.92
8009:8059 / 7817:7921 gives 0.96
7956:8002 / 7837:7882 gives 0.92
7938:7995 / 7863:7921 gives 0.98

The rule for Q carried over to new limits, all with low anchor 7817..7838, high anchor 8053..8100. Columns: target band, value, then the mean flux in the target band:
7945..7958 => 0.071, 3.63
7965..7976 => 0.033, 3.74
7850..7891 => -0.031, 4.07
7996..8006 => 0.055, 3.64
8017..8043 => 0.032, 3.69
